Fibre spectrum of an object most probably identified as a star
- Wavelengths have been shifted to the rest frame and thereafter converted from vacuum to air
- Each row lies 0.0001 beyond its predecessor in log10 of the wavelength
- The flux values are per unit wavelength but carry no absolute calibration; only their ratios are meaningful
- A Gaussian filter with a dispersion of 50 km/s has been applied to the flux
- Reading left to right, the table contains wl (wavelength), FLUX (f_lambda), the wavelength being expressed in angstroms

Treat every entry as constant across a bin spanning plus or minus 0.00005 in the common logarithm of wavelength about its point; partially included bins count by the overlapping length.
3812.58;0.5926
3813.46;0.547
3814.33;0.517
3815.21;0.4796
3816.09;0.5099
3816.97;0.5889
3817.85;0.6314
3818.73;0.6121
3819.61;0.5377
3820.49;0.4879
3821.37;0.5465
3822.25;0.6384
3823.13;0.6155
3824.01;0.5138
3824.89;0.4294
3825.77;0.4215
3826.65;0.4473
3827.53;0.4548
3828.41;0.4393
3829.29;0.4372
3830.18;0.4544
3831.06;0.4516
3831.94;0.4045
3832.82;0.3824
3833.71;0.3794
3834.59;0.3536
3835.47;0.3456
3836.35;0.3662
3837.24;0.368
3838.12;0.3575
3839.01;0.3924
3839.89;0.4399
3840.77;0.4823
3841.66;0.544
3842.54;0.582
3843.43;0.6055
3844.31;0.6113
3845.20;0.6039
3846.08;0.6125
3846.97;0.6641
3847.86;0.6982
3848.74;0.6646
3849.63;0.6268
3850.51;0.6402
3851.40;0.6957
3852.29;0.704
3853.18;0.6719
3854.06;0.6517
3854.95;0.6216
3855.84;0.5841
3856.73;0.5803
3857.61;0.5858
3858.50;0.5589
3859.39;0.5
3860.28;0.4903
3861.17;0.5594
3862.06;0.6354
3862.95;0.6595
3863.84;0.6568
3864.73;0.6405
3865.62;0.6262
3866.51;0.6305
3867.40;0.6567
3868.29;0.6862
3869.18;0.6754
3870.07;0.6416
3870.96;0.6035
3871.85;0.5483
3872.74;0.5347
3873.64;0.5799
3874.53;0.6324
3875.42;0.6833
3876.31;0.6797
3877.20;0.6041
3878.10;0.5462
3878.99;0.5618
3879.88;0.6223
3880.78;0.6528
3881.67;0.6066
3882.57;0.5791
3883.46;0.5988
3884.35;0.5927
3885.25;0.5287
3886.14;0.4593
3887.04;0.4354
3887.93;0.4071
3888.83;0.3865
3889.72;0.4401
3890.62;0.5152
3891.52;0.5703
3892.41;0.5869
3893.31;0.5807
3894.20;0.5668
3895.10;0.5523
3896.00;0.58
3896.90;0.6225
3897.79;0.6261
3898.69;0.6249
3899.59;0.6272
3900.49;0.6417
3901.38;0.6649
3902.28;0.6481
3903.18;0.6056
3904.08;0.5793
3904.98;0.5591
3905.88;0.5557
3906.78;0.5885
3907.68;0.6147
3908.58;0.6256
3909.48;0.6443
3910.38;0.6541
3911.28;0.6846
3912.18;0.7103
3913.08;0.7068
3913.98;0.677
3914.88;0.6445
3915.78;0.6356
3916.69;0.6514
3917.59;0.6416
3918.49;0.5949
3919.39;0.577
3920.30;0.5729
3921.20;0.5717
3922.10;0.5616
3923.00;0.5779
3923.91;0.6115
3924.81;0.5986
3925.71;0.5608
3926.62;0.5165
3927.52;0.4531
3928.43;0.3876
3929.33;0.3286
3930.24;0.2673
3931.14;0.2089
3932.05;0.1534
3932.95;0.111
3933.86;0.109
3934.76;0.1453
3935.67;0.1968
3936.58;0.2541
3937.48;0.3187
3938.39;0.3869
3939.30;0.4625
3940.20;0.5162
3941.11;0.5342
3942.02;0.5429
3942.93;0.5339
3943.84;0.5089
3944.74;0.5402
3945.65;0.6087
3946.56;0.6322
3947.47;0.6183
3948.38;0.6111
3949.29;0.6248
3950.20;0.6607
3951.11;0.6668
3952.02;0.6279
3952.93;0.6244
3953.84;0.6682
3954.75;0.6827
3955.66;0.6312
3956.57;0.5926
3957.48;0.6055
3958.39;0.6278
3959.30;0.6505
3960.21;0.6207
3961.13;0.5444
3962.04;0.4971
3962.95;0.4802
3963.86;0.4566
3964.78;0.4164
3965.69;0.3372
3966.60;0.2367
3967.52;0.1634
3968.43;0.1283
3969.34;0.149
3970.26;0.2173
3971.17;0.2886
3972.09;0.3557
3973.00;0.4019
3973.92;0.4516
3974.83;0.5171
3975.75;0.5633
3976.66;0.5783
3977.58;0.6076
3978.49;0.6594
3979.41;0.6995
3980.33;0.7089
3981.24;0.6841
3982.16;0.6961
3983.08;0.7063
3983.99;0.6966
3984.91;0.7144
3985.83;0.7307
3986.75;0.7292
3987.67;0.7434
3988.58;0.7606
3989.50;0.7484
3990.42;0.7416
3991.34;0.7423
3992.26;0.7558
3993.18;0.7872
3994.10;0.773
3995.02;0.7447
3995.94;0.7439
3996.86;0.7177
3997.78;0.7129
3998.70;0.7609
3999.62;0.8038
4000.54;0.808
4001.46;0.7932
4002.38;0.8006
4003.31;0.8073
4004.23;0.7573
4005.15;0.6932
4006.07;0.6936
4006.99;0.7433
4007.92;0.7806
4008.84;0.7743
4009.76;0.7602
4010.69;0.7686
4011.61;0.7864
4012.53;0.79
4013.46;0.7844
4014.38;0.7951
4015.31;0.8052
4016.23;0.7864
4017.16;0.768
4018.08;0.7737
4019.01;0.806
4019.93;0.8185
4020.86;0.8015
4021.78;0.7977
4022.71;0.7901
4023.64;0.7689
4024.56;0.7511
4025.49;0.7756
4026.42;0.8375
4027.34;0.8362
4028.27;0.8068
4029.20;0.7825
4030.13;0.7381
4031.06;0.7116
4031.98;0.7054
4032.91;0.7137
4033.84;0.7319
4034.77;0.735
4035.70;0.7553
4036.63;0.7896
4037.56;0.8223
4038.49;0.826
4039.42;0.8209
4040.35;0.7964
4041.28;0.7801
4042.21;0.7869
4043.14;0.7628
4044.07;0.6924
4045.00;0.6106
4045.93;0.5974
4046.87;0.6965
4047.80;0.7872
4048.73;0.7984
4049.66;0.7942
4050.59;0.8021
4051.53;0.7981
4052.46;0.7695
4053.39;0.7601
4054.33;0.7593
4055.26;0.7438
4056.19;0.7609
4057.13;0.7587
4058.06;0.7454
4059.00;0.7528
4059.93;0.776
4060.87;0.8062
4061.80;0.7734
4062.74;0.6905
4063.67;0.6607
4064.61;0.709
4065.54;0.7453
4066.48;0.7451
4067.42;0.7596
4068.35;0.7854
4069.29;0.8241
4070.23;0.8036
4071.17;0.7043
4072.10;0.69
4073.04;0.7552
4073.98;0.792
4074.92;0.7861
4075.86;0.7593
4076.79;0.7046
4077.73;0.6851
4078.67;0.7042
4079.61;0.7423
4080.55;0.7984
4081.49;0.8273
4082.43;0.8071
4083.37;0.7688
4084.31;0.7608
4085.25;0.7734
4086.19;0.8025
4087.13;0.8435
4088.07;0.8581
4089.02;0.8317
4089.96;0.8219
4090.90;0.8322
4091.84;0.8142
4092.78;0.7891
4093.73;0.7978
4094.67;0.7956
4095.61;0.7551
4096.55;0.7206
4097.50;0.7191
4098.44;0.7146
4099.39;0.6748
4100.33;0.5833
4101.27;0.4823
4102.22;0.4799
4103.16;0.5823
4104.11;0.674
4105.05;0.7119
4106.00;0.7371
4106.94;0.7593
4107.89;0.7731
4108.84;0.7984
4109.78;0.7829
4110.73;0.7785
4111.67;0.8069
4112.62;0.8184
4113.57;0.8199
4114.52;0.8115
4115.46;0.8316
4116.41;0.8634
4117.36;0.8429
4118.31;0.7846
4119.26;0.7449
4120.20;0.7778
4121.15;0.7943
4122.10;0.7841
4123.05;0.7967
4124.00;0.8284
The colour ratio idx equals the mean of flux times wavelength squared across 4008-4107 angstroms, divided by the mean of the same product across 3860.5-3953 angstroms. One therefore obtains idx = 1.5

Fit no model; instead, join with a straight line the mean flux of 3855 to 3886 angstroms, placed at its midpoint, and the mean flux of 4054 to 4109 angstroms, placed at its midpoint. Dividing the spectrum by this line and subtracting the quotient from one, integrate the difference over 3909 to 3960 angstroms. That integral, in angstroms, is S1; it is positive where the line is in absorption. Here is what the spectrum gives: 9.4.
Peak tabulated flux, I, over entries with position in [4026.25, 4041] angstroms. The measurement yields 0.8375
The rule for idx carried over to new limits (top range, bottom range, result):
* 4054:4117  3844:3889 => 1.40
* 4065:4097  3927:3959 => 1.76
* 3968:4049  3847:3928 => 1.26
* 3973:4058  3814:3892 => 1.47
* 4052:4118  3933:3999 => 1.45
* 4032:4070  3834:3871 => 1.45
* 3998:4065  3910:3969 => 1.60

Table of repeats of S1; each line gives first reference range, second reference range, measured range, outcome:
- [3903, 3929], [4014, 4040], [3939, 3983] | 9.4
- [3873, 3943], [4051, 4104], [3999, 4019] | -3.5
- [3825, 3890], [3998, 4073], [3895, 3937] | 6.2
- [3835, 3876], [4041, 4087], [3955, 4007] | 6.0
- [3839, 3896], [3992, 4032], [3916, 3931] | 3.1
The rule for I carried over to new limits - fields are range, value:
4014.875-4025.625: 0.8185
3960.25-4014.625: 0.808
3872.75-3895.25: 0.6833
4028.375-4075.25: 0.826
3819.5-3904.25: 0.704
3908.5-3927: 0.7103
